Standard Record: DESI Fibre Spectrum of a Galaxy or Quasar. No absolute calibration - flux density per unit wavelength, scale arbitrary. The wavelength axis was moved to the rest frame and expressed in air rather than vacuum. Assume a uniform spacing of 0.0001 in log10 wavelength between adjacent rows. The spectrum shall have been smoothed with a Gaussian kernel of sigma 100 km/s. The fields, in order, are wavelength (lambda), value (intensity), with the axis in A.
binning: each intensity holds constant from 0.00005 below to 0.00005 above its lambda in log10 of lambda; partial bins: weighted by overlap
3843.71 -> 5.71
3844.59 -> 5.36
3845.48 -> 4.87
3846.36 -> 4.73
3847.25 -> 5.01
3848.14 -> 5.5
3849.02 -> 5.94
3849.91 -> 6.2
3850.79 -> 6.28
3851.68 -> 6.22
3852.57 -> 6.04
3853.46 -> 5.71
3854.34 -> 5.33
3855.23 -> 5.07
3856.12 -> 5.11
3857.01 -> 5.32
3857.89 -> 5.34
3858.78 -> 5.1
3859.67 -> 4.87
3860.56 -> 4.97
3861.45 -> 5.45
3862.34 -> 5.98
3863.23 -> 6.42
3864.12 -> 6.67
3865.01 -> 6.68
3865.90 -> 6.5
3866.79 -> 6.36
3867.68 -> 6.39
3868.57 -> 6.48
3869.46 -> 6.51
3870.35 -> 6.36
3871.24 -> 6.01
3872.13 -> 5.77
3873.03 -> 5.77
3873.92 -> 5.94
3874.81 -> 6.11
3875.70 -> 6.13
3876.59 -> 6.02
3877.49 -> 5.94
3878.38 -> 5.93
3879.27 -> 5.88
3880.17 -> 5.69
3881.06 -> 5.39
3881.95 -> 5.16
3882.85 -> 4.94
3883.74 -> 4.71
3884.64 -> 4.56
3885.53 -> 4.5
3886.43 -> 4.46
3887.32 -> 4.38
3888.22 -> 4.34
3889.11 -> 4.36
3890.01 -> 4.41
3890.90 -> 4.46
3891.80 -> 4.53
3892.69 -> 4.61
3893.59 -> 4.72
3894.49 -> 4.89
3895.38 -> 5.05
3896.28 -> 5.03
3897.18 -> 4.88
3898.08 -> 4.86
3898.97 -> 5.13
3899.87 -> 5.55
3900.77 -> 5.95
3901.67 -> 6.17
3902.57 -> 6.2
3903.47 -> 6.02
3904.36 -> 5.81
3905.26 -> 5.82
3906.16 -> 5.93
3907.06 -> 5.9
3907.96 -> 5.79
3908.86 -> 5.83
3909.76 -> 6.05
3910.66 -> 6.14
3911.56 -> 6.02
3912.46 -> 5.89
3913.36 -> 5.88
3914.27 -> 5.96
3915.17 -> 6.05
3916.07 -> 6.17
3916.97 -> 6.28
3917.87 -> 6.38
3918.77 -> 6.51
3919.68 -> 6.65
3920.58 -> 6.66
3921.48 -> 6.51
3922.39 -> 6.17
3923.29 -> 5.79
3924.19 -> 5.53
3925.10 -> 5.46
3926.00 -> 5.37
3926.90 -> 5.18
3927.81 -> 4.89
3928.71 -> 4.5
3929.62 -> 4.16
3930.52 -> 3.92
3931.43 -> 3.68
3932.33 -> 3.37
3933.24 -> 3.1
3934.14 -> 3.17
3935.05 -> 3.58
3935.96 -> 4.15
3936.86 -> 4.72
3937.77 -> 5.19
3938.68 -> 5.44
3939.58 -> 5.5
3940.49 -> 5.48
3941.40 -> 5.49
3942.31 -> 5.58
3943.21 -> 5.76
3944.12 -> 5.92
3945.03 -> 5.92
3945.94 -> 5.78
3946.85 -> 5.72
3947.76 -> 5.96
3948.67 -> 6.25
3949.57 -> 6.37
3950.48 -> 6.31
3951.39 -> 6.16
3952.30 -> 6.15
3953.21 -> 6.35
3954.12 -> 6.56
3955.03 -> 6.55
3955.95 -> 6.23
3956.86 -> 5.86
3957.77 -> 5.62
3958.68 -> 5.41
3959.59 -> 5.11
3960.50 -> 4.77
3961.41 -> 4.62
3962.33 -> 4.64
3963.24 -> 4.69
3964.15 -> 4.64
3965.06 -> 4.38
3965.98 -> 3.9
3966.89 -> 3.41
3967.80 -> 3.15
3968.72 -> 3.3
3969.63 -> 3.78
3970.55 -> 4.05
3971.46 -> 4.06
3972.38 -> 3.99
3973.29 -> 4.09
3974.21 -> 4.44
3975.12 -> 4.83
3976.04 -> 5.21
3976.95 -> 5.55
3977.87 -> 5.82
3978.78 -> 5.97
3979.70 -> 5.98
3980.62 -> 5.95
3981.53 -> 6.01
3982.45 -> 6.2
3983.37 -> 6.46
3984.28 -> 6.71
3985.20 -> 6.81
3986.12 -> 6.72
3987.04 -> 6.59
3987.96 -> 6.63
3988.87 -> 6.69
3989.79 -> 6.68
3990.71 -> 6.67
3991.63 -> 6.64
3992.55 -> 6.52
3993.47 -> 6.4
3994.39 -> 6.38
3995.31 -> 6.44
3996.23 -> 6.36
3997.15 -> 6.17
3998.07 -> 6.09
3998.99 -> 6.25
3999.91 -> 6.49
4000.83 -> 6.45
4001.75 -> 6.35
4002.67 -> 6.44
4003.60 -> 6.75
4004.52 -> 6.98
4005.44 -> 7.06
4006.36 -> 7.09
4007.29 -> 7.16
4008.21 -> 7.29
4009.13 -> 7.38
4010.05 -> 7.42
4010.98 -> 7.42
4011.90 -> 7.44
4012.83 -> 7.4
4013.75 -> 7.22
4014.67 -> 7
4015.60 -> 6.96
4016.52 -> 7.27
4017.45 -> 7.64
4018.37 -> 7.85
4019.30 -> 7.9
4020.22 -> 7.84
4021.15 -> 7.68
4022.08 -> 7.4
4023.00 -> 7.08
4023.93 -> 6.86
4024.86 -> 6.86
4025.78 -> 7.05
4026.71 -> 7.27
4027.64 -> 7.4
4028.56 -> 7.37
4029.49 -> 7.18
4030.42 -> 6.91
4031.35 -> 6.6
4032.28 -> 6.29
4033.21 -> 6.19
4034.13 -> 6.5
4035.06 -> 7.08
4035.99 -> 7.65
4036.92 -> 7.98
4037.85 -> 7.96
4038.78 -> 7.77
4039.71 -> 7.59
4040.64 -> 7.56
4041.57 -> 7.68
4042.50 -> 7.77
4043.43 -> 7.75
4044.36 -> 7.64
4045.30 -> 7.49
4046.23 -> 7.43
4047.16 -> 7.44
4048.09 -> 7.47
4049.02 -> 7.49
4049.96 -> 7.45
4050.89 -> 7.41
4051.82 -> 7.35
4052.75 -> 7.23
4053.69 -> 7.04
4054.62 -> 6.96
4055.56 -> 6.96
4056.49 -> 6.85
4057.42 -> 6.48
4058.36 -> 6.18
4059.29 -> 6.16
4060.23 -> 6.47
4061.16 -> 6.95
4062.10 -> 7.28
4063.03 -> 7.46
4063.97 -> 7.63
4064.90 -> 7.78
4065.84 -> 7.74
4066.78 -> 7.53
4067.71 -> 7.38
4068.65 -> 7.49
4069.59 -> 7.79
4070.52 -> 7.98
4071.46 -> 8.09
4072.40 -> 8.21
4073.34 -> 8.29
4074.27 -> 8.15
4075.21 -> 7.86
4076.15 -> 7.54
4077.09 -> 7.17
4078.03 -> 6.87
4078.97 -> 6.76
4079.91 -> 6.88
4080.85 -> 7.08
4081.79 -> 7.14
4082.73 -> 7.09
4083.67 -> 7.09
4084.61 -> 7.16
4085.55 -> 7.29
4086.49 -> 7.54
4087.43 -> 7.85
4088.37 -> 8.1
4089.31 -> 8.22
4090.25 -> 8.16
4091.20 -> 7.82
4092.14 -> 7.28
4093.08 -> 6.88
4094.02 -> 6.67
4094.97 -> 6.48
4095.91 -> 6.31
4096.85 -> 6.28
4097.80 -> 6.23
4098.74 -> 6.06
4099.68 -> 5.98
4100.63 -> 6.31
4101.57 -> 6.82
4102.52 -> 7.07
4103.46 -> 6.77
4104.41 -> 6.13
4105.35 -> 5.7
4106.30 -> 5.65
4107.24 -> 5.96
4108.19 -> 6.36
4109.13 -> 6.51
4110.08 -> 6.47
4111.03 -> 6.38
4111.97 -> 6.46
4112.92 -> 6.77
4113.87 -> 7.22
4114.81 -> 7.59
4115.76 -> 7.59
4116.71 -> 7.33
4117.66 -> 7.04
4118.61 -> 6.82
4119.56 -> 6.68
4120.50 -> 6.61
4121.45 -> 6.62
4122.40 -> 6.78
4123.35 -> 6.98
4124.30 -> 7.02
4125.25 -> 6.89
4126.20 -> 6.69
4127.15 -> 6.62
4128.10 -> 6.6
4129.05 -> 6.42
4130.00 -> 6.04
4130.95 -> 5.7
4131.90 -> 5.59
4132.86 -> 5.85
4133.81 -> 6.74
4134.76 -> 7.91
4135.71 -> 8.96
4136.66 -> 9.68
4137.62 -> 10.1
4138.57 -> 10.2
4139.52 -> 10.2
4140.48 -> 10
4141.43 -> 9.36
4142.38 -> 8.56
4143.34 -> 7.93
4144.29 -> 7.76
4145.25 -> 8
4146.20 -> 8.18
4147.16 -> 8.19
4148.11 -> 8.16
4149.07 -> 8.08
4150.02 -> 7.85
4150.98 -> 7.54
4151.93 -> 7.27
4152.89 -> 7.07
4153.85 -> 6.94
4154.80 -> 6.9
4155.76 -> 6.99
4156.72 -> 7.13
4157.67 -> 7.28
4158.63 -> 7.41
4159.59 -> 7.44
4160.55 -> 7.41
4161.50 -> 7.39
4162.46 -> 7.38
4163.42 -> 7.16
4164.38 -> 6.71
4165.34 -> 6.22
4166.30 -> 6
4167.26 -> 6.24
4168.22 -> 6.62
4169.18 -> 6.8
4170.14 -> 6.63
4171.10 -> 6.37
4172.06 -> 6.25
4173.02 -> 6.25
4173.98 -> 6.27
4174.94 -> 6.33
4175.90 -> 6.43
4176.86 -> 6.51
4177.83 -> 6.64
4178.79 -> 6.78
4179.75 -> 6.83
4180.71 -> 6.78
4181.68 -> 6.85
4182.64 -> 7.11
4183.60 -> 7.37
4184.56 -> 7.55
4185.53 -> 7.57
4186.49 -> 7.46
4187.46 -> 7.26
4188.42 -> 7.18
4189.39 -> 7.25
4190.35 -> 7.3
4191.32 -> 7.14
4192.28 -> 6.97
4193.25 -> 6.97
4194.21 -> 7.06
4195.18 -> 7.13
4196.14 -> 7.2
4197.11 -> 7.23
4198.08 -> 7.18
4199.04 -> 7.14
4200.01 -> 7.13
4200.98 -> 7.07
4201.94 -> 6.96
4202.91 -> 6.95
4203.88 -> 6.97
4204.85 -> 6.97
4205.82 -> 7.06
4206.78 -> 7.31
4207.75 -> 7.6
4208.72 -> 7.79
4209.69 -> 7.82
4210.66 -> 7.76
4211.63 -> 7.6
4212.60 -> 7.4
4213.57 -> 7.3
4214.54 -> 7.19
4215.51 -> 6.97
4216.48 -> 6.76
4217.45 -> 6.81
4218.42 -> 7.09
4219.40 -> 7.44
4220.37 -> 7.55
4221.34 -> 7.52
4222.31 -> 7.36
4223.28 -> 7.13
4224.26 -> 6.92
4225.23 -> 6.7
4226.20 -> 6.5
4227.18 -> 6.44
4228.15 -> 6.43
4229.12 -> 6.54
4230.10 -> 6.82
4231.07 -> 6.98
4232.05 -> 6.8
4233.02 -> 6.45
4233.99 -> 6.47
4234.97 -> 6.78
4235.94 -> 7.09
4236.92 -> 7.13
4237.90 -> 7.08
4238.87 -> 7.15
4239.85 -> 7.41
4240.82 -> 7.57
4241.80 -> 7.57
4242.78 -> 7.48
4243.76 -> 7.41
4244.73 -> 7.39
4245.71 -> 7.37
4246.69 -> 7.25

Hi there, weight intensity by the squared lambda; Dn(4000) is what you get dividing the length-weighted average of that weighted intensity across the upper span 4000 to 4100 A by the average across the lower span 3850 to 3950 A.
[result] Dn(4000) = 1.4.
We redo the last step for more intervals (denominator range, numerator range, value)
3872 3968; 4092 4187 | 1.47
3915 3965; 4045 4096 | 1.45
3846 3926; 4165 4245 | 1.45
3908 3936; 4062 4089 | 1.52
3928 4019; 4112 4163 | 1.41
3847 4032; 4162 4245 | 1.37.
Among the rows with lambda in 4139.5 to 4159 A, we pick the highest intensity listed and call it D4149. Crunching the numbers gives 10.2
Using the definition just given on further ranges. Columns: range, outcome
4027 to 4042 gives 7.98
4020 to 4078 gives 8.29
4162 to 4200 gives 7.57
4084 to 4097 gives 8.22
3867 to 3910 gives 6.51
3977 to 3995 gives 6.81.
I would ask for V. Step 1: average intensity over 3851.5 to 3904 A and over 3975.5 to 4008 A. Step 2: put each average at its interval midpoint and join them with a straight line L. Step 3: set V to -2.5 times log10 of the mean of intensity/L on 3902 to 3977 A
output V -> 0.13 mag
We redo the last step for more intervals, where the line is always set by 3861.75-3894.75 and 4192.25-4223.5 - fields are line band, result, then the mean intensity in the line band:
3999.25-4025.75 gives -0.15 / 7.16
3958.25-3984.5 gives 0.23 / 4.85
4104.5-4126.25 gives 0.01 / 6.69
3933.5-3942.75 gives 0.21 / 4.79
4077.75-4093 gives -0.12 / 7.39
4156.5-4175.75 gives 0.04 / 6.76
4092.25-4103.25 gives 0.03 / 6.5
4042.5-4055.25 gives -0.16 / 7.4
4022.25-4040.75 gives -0.14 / 7.16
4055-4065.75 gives -0.08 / 6.96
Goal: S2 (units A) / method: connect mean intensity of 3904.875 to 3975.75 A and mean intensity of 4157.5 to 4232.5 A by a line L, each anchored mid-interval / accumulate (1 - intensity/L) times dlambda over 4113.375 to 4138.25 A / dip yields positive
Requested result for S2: -2.2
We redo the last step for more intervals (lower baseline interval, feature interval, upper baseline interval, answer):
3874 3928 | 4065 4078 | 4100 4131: -2.7 A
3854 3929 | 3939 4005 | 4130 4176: 5.1 A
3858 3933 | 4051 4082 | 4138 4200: -3.1 A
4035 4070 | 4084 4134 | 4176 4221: 3.7 A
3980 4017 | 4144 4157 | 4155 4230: -1.2 A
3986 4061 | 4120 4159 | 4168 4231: -3.0 A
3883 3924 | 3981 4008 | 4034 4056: 0.8 A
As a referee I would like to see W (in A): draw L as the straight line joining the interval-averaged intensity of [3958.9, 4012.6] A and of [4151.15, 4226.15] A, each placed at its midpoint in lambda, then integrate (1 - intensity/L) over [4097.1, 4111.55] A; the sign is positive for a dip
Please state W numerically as 0.5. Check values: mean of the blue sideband 5.83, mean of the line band 6.29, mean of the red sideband 7.05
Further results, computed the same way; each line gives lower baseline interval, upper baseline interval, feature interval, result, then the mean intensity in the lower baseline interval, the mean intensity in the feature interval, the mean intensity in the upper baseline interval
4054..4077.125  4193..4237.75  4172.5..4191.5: 0.54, 7.38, 6.94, 7.08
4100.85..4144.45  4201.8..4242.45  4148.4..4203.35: 1.08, 7.19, 7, 7.1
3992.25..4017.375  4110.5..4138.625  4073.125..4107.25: 0.08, 6.84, 6.99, 7.08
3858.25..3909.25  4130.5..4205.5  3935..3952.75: 0.83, 5.51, 5.62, 7.3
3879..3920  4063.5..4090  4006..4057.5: -2.06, 5.43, 7.3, 7.57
